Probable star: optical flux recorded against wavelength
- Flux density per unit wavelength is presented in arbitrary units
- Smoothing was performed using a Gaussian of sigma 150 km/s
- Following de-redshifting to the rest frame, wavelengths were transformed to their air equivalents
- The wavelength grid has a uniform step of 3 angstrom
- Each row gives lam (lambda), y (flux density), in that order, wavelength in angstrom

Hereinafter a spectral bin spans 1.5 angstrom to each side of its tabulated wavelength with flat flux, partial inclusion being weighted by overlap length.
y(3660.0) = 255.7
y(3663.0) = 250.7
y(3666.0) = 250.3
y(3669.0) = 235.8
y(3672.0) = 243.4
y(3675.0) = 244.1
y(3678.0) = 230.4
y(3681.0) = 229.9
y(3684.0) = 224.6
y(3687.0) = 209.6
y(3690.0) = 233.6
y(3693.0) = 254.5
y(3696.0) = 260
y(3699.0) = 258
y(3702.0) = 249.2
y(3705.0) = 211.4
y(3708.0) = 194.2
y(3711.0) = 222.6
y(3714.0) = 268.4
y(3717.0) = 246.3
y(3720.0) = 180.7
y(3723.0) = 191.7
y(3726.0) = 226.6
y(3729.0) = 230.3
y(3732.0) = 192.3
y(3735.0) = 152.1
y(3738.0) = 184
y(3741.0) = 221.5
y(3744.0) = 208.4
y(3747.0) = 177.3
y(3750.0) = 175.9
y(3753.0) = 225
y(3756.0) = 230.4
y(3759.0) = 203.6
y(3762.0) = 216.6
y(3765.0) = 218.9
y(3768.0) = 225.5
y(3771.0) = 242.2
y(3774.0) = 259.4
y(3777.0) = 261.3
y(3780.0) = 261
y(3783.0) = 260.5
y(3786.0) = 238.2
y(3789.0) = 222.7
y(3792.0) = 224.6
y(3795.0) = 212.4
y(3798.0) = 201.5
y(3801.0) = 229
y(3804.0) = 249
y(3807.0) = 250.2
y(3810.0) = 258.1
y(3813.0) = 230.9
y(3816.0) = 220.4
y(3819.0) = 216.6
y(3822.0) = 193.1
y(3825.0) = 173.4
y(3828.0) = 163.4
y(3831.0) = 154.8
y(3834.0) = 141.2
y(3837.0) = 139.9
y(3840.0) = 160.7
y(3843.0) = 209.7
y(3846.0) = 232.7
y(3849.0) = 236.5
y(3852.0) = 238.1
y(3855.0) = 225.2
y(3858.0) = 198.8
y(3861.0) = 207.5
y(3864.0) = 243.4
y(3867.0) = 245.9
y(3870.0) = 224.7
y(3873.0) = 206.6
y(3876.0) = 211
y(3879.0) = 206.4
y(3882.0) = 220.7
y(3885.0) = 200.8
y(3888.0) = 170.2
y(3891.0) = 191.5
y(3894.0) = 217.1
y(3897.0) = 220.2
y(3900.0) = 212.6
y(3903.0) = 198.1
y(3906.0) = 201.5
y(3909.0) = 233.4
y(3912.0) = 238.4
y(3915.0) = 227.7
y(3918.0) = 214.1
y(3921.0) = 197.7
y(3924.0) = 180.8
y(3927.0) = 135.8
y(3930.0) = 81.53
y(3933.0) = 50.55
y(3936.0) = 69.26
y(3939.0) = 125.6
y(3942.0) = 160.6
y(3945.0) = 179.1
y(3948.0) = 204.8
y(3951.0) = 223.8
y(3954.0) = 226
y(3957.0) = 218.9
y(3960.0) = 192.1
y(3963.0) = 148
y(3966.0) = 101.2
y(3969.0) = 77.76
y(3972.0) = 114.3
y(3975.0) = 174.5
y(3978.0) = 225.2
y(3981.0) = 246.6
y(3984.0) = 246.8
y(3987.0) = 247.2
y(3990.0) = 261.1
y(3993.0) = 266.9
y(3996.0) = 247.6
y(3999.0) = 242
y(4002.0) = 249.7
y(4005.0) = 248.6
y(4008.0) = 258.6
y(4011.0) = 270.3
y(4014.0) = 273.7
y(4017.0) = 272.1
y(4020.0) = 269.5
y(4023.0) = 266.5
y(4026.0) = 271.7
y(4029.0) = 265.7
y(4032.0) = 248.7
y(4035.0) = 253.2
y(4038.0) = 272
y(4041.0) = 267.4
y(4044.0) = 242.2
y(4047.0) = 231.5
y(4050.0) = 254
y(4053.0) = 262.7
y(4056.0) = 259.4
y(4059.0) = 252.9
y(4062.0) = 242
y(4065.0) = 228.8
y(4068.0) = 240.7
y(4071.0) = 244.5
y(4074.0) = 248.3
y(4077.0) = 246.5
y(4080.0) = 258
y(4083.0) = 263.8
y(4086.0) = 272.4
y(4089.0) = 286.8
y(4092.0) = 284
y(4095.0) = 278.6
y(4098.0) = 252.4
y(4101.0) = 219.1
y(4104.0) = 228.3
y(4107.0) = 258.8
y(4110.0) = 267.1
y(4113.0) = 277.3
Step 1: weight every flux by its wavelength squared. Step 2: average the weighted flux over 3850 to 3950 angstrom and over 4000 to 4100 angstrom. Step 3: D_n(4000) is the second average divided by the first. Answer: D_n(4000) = 1.5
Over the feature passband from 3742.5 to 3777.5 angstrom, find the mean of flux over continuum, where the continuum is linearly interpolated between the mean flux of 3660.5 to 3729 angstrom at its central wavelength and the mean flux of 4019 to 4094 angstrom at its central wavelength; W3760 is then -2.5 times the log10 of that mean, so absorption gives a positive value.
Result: 0.086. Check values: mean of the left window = 233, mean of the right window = 257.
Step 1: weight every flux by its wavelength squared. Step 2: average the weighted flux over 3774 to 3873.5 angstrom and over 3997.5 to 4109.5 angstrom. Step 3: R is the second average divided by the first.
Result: 1.33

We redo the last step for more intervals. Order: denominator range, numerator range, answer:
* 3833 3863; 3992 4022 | 1.40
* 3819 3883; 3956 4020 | 1.17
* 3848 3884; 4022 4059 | 1.27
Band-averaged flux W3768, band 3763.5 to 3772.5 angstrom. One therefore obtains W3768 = 229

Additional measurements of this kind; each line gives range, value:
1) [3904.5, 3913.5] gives 224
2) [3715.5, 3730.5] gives 215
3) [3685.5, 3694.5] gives 233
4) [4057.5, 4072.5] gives 242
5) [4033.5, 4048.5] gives 253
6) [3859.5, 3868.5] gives 232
